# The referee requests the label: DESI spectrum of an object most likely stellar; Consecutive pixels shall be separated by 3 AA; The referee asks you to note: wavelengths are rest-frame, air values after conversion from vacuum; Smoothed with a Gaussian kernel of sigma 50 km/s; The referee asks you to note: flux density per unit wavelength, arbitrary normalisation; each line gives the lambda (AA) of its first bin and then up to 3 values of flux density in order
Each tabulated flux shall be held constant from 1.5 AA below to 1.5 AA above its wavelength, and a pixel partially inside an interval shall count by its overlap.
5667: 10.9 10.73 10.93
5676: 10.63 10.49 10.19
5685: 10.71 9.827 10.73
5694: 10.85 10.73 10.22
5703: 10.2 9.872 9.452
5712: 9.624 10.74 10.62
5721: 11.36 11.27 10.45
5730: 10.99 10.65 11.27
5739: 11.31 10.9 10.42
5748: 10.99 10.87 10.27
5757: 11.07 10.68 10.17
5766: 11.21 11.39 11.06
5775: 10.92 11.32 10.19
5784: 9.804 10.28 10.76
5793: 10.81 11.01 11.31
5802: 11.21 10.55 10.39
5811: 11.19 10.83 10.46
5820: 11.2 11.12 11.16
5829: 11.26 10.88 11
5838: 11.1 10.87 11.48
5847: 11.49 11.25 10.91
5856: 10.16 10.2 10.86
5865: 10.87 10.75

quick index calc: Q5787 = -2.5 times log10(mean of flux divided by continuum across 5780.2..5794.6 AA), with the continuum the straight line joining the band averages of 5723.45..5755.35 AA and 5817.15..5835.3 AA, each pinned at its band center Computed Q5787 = 0.06 mag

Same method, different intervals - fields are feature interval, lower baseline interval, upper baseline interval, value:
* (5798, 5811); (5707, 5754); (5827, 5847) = 0.011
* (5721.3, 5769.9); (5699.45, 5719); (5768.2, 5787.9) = -0.048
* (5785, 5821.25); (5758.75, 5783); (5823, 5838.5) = 0.016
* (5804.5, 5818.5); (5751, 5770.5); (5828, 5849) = 0.034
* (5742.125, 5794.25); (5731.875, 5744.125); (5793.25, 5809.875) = 0.023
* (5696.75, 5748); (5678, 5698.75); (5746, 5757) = 0.003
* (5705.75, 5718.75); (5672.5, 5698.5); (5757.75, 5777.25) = 0.066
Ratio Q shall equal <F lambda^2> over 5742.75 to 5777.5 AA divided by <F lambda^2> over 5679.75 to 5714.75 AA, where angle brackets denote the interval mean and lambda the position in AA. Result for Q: 1.08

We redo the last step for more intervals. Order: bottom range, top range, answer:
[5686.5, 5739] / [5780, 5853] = 1.07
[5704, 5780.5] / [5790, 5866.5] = 1.05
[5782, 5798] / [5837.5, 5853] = 1.08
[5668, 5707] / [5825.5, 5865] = 1.10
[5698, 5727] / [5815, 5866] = 1.10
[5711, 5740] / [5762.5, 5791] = 1.01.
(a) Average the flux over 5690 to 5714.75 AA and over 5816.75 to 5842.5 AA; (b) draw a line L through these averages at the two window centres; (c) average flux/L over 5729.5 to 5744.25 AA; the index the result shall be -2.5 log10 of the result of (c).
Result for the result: -0.06 mag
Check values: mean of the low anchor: 10.2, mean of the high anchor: 11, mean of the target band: 11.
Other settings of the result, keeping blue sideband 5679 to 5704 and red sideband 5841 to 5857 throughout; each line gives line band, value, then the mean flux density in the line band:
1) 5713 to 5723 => -0.032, 10.9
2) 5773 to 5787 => 0.025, 10.5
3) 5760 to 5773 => -0.018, 10.9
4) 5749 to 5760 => -0.005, 10.7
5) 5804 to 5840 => 0.003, 10.9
